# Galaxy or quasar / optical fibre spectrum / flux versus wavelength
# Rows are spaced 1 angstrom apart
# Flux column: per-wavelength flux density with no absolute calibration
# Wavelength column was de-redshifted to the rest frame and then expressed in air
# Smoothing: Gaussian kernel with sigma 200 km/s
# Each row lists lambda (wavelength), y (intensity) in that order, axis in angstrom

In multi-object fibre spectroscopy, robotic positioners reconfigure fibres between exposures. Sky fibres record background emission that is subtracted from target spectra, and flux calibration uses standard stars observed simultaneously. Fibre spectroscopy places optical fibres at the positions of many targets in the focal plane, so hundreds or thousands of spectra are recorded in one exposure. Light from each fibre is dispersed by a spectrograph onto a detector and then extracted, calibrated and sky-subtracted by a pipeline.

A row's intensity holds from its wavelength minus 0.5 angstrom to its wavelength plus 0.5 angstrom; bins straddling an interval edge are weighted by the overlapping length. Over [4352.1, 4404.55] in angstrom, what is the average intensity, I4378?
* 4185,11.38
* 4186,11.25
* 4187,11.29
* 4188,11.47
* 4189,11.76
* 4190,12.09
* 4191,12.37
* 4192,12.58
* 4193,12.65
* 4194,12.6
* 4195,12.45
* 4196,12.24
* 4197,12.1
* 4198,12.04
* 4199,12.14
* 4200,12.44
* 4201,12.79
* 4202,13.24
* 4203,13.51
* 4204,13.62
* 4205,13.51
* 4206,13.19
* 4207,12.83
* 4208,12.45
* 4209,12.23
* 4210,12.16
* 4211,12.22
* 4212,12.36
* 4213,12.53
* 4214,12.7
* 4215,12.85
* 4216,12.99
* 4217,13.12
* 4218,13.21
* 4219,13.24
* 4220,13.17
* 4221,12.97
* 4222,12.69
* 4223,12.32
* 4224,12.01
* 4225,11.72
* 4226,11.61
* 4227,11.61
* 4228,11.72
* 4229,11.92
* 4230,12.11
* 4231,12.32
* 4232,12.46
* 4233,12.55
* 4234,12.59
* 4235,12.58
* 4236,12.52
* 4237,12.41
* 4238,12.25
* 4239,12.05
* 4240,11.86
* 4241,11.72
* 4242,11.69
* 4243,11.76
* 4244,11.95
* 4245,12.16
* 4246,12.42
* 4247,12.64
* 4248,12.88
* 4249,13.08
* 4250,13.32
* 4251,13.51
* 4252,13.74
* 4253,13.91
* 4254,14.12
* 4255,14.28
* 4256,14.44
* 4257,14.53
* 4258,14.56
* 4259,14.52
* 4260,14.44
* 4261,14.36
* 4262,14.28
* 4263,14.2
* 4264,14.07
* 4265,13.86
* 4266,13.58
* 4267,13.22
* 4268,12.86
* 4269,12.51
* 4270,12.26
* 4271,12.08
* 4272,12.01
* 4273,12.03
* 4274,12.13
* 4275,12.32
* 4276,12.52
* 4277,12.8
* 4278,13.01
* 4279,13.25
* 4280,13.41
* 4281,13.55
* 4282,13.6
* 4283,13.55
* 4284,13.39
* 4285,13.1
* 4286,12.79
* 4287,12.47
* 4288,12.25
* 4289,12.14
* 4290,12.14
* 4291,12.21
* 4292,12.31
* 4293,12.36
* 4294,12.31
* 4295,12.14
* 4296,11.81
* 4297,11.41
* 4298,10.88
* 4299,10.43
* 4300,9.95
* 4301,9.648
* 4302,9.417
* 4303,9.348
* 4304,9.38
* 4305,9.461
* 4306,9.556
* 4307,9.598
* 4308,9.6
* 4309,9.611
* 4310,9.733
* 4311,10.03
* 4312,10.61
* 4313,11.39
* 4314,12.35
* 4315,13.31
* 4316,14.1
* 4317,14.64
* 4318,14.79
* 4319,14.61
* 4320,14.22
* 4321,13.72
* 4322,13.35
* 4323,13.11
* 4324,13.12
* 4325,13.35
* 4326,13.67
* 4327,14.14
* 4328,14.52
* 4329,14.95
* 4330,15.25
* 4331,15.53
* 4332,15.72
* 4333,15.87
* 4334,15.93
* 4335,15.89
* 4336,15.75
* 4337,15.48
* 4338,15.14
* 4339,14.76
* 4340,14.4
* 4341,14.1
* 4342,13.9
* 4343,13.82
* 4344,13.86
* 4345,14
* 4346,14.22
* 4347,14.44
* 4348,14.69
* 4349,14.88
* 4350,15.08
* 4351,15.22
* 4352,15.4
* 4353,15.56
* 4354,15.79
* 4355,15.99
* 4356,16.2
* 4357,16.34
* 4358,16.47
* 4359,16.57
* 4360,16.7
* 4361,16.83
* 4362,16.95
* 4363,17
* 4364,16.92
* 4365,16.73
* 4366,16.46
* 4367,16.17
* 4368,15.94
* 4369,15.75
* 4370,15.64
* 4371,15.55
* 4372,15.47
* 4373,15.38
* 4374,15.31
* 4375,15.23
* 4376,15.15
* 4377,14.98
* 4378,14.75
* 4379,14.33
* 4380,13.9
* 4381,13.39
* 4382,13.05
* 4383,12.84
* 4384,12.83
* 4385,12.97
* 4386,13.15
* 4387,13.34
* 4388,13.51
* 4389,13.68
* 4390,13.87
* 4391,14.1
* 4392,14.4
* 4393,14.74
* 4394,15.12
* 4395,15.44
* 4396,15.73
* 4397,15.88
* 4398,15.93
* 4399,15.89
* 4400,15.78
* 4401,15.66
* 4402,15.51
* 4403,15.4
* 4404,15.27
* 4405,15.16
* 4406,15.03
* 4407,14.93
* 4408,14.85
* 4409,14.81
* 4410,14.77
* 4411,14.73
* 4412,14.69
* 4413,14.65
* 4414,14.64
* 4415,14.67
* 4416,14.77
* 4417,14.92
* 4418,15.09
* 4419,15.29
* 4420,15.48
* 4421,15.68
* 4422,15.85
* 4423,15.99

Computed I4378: 15.2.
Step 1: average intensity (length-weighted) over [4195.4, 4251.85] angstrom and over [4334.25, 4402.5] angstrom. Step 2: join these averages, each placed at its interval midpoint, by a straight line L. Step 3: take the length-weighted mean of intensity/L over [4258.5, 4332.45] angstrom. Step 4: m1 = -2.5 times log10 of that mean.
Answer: 0.10 mag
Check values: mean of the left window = 12.5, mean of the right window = 15.1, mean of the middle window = 12.6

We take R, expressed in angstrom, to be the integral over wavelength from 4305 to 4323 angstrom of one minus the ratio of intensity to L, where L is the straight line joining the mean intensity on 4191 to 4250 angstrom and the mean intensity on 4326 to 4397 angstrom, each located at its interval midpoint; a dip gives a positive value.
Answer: 2.7 angstrom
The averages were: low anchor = 12.5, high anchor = 15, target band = 12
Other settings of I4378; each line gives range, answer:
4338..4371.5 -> 15.5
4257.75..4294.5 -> 13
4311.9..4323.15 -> 13.5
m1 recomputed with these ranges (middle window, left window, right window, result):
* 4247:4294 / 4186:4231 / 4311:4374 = 0.03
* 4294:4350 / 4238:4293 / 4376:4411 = 0.06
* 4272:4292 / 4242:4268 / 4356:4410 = 0.09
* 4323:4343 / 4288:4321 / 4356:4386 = -0.13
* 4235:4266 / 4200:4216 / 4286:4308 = -0.11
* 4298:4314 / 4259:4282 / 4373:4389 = 0.32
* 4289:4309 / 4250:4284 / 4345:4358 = 0.30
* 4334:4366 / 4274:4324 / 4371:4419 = -0.15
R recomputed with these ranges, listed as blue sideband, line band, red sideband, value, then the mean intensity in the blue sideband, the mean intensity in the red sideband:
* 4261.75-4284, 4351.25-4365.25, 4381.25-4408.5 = -2.22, 13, 14.6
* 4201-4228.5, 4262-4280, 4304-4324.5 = -0.94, 12.7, 12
